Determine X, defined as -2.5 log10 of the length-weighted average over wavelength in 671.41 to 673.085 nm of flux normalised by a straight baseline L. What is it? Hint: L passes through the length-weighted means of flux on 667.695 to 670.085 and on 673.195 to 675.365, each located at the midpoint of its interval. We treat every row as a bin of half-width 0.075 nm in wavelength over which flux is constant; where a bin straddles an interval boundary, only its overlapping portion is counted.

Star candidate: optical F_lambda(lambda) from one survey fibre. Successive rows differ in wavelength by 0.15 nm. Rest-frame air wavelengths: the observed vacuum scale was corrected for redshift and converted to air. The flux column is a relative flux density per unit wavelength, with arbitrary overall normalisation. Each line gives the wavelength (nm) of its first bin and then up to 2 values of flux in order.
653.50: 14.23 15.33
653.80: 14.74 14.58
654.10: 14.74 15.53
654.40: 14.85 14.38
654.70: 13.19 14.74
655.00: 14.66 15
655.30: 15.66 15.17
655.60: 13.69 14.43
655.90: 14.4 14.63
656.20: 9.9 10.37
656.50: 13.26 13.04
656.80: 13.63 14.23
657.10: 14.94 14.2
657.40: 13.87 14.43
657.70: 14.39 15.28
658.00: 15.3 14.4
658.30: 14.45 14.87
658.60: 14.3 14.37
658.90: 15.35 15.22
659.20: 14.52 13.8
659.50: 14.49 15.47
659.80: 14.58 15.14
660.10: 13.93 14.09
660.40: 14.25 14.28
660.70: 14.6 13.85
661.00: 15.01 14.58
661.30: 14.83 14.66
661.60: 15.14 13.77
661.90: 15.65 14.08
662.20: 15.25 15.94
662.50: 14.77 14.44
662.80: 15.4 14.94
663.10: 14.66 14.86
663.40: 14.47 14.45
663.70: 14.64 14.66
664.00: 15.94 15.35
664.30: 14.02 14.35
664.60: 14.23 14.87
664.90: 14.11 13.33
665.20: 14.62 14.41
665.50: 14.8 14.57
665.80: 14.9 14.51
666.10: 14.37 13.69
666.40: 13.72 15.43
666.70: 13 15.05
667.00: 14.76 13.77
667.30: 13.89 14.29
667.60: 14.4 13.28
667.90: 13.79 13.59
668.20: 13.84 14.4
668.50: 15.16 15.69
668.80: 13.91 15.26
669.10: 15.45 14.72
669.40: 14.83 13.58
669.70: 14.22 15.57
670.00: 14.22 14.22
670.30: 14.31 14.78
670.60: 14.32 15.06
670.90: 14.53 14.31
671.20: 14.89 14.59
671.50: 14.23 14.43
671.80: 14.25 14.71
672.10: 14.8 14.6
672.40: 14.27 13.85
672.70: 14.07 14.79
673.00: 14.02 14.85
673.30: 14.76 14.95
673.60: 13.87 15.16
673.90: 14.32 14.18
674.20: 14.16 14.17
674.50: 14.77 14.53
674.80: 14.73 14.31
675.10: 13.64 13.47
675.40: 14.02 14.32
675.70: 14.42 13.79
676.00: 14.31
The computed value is 0.00 mag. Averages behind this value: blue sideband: 14.5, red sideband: 14.4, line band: 14.4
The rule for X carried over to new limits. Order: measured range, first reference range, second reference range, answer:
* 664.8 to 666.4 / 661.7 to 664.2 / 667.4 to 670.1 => 0.029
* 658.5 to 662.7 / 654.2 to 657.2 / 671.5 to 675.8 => -0.044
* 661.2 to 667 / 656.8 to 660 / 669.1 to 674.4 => -0.005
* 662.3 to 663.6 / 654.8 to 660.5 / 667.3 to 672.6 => -0.038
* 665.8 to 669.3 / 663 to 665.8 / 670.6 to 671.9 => 0.015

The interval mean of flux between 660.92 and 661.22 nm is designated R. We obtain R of 14.8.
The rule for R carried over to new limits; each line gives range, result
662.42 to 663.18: 14.8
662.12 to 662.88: 15.2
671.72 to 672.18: 14.6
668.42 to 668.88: 14.9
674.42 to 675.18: 14.4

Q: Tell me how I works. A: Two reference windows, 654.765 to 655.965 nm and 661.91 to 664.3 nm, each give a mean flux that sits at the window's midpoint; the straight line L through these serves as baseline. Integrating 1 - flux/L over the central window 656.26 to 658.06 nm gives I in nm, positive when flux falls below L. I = 0.11 nm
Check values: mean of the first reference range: 14.7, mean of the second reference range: 14.9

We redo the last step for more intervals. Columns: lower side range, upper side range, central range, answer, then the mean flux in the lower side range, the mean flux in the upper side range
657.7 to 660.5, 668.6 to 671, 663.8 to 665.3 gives 0.01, 14.6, 14.7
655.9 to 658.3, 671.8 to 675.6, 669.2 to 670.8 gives -0.03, 13.8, 14.4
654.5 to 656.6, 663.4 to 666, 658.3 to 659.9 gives -0.07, 13.8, 14.6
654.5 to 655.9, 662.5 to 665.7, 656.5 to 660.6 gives 0.03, 14.5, 14.6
